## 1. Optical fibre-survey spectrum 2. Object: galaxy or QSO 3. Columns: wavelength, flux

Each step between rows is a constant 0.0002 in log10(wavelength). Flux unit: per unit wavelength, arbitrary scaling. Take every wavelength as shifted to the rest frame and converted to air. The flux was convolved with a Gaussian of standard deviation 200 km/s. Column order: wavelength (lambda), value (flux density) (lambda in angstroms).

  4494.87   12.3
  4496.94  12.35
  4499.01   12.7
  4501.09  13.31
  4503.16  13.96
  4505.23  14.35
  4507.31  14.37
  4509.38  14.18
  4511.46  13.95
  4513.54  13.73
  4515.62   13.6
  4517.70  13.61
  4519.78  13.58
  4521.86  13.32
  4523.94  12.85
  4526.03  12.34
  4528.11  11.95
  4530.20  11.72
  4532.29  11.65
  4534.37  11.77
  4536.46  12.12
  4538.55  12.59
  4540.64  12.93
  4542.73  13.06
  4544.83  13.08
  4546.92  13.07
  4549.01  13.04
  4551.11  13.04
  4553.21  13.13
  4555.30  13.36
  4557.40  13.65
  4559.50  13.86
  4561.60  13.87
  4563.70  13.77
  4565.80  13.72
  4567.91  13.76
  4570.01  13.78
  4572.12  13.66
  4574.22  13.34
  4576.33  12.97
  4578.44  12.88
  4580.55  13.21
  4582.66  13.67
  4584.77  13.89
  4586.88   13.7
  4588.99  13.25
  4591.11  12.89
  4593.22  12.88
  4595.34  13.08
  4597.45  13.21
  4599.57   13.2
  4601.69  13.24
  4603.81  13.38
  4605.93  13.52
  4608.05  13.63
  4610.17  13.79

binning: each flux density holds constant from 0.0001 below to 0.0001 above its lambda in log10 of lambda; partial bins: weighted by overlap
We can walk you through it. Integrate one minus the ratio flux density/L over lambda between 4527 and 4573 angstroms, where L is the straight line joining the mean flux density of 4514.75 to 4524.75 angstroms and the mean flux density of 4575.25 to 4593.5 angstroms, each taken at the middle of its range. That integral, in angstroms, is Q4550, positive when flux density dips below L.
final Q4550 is 1.10 angstroms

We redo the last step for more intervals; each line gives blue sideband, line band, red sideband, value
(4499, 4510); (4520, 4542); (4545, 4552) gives 1.7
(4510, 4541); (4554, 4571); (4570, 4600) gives -0.8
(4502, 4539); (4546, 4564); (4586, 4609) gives -0.3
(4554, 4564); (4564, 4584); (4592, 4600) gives 0.0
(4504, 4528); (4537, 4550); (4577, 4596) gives 0.5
